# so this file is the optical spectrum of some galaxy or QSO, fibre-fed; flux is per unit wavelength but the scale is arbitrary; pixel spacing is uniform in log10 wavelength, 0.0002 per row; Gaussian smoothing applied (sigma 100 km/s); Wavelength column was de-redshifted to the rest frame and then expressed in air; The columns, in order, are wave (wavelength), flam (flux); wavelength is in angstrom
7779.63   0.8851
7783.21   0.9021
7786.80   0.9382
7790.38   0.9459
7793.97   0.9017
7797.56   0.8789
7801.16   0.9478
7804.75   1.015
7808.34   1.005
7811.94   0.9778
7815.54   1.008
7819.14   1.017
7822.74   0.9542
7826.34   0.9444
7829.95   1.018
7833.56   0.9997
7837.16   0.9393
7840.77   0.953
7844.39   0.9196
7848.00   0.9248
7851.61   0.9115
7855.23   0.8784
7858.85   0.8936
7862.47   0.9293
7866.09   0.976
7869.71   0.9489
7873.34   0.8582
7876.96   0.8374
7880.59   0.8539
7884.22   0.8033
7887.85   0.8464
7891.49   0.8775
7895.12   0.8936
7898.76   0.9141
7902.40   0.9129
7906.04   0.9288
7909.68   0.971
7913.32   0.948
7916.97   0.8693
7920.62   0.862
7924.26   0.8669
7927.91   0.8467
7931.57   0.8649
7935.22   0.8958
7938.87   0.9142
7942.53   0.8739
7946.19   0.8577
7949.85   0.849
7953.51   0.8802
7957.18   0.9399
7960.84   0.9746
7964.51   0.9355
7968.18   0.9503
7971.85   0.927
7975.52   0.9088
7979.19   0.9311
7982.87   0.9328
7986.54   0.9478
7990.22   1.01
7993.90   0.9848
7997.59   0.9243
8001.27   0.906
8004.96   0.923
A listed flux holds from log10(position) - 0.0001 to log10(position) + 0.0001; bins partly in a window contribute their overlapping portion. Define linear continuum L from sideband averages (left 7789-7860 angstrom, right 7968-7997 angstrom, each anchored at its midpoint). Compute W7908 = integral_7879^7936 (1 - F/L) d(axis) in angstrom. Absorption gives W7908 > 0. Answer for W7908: 3.9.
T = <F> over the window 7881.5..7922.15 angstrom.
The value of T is 0.893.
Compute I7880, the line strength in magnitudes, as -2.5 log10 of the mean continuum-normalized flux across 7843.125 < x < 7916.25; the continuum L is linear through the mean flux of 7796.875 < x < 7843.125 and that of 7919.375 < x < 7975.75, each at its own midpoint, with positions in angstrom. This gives 0.04 mag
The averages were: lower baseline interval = 0.975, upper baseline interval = 0.897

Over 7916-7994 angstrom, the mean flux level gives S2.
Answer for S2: 0.909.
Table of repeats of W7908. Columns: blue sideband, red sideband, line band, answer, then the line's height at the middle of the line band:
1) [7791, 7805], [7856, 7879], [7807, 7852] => -2.49 angstrom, 0.918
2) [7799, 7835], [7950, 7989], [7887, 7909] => 1.27 angstrom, 0.957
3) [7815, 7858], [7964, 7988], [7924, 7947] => 1.55 angstrom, 0.939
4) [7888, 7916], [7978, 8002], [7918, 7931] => 0.90 angstrom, 0.924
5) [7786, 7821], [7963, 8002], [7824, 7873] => 1.03 angstrom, 0.959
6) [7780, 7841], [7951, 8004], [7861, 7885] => 1.57 angstrom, 0.952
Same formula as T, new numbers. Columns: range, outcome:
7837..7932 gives 0.897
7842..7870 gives 0.922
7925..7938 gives 0.872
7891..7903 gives 0.901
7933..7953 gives 0.878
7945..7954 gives 0.86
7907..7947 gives 0.89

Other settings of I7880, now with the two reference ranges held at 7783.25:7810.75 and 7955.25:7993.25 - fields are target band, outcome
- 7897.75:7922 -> 0.035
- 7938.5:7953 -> 0.092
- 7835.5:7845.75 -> 0.010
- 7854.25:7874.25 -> 0.032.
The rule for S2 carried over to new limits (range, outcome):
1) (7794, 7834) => 0.974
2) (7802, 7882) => 0.944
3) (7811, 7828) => 0.981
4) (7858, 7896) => 0.883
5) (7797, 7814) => 0.972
